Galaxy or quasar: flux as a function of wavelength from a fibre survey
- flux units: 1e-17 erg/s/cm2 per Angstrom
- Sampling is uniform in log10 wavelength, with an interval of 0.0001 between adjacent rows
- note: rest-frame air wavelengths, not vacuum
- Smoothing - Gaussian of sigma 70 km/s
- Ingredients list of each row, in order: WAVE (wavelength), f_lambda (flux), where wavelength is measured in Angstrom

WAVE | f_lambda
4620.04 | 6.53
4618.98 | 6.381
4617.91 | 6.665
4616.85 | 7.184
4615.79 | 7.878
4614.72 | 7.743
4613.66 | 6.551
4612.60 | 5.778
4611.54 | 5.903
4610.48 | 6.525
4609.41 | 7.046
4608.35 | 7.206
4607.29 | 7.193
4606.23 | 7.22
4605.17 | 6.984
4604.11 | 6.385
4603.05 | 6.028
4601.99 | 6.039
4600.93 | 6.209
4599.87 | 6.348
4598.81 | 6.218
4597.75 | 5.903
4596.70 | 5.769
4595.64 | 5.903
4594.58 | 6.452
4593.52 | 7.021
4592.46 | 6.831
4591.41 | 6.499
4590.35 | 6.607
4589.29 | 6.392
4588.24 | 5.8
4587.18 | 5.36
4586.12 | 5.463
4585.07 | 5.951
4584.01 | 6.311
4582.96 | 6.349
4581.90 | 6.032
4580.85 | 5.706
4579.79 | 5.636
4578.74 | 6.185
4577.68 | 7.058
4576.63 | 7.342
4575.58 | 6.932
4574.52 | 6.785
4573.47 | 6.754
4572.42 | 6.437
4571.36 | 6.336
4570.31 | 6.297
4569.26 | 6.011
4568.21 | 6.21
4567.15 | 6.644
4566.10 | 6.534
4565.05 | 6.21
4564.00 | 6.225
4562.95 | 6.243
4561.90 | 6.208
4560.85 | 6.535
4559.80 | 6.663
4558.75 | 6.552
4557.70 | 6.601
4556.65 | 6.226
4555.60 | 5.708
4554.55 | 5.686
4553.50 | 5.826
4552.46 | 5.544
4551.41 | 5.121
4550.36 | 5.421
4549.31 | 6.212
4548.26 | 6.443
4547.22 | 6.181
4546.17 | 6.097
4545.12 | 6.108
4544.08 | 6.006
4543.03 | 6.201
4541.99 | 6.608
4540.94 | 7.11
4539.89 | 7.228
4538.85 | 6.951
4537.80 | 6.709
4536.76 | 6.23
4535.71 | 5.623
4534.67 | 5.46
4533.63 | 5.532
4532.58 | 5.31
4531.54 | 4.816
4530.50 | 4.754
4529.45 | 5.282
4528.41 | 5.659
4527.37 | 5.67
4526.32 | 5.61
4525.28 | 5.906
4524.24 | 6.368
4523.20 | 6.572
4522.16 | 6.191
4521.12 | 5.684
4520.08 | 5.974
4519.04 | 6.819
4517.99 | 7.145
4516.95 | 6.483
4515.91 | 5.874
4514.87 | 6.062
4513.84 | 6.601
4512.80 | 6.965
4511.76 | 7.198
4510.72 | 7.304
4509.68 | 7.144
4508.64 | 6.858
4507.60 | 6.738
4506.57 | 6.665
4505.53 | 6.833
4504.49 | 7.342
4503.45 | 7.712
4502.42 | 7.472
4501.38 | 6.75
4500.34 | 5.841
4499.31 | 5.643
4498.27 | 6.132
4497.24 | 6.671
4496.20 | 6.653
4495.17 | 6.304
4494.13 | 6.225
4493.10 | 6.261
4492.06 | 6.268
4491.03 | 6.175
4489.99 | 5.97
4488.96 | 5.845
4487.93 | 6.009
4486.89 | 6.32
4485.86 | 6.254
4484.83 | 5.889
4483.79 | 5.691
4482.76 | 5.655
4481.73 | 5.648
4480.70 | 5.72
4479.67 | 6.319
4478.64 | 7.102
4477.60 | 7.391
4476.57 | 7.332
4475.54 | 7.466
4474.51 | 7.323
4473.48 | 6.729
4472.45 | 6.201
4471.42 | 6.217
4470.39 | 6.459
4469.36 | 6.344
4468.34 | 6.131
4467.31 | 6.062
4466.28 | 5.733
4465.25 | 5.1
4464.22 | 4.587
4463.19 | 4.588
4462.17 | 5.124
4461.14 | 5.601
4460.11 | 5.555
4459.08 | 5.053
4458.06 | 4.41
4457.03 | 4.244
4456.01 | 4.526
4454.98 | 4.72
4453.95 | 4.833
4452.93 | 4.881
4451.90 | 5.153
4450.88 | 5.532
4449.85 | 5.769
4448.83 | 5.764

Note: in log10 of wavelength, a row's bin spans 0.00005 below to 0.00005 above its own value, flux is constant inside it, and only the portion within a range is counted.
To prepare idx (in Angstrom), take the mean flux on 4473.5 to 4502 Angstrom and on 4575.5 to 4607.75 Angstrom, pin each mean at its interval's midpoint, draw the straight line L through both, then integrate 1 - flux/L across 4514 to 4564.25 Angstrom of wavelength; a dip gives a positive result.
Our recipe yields 2.0 Angstrom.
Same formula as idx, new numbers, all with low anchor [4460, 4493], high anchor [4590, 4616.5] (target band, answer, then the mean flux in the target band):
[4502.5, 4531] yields -0.9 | 6.44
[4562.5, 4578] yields -0.2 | 6.53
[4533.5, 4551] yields 0.3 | 6.25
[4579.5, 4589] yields 0.9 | 5.86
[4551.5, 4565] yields 0.6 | 6.14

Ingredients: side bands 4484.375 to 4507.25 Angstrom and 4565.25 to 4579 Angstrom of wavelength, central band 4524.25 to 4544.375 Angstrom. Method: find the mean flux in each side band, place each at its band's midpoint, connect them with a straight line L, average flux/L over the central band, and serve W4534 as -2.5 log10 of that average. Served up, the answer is 0.10 mag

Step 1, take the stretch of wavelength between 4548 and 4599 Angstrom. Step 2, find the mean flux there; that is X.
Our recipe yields 6.23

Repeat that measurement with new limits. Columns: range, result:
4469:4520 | 6.53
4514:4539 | 5.94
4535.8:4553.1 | 6.24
